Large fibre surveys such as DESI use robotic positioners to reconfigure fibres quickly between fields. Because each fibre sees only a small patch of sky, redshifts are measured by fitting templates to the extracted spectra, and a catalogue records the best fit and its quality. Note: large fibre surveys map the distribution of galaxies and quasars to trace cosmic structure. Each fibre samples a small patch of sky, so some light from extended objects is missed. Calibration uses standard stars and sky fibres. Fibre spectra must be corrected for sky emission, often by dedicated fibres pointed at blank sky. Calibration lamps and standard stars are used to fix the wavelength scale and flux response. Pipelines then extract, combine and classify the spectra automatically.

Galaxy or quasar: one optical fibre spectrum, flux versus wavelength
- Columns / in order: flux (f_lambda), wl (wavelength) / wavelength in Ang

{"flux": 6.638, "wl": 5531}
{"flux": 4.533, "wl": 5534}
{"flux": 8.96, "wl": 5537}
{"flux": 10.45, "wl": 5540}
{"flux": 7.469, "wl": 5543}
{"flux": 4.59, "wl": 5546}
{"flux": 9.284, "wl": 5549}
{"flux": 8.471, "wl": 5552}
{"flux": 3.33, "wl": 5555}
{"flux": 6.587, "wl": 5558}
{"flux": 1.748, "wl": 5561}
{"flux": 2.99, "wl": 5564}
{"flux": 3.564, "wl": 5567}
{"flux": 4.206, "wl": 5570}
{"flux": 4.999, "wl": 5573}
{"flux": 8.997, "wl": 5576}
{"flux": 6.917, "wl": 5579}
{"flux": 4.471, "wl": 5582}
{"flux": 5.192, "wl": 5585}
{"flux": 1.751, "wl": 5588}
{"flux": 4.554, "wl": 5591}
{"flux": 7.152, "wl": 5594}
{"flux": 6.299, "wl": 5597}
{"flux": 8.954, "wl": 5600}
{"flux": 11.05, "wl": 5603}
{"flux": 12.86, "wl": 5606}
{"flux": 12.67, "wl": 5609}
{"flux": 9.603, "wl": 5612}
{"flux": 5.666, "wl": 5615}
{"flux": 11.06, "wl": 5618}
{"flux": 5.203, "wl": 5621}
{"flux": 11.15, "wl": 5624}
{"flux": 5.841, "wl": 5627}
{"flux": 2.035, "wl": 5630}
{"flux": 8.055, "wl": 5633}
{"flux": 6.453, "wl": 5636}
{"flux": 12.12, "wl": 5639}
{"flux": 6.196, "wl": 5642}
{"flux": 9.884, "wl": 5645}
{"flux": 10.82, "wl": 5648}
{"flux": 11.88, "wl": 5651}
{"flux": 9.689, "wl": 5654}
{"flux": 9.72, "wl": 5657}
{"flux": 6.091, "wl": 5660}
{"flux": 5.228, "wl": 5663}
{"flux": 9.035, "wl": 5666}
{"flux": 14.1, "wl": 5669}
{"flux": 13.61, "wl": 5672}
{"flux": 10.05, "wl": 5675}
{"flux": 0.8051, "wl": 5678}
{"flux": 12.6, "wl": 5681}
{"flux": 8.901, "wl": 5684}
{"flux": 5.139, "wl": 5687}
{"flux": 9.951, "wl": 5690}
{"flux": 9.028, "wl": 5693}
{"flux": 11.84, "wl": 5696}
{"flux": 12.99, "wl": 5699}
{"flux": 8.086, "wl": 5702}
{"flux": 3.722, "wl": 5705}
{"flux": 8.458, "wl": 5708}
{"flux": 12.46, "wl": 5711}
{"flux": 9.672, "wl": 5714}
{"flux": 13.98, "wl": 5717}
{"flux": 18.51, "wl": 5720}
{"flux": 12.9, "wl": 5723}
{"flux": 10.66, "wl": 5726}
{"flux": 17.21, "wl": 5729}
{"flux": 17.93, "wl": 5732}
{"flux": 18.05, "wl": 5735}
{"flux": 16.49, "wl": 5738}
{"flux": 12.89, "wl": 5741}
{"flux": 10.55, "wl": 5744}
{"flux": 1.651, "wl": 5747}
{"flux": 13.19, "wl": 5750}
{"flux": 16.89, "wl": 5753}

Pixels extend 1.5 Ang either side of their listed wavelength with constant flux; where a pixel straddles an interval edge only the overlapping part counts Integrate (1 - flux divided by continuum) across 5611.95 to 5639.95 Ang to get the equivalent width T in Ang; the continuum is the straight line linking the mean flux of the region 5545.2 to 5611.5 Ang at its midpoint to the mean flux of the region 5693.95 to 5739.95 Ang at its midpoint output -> 3.54 Ang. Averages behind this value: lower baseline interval 6.46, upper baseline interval 12.8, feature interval 7.53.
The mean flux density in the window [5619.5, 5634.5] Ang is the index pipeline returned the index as 6.46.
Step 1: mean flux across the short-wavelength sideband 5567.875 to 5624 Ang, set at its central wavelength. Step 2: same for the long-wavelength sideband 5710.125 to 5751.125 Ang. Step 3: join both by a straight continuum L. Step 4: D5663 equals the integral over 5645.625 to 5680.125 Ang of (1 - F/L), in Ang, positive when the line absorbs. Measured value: 3.4 Ang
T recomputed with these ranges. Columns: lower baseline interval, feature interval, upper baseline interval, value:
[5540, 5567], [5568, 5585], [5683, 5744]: 2.14 Ang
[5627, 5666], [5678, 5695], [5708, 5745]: 4.06 Ang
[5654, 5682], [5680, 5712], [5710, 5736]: 6.70 Ang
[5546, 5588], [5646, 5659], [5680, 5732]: -2.15 Ang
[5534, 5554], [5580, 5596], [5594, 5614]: 7.88 Ang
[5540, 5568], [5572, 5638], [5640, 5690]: -1.48 Ang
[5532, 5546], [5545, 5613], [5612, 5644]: 8.78 Ang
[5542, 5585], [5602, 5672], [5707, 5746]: 0.30 Ang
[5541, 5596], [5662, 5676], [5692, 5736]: -0.51 Ang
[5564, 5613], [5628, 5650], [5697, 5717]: 0.40 Ang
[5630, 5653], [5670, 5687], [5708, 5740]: 3.50 Ang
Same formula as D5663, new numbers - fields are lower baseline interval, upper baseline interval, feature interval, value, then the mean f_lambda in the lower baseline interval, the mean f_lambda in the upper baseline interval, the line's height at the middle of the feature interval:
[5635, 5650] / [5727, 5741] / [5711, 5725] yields 1.7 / 9.28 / 16.7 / 15.4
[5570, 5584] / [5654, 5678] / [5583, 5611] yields -3.8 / 6.08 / 9.14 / 6.76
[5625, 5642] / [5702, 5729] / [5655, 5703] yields 1.1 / 6.96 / 11.4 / 9.45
